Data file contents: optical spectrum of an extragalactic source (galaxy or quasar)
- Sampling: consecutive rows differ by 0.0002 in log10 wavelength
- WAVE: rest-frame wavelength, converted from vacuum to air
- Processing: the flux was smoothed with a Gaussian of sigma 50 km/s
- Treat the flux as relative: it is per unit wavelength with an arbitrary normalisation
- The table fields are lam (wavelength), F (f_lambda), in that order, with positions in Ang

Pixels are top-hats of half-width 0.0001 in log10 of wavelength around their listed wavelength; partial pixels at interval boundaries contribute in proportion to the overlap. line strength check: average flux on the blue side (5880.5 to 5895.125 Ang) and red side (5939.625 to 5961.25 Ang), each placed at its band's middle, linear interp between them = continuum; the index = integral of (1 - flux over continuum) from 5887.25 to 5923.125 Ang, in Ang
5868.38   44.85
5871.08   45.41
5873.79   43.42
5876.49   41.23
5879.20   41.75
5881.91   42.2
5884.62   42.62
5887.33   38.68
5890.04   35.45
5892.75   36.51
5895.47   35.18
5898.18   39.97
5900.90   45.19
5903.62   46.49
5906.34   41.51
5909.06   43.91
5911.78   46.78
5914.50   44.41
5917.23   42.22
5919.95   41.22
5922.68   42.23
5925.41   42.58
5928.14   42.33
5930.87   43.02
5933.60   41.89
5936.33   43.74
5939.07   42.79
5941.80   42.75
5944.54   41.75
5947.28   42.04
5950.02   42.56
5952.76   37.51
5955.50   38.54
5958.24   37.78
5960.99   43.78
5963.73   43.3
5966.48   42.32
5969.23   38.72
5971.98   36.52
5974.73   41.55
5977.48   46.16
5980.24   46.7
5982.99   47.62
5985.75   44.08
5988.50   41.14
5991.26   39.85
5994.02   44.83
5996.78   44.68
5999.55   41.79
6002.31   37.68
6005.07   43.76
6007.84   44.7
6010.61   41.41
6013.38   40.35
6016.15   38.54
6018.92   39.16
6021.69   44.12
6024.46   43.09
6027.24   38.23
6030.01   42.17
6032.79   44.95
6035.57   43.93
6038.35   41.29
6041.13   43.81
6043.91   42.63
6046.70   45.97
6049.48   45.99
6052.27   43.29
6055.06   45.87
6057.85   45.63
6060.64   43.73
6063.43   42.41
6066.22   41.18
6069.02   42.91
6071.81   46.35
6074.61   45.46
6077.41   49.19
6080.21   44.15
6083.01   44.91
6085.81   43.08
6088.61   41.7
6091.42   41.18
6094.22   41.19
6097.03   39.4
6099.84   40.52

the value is -1.93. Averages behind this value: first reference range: 38.8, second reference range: 40.8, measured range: 41.5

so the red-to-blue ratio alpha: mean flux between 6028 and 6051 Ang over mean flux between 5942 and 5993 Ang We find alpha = 1.04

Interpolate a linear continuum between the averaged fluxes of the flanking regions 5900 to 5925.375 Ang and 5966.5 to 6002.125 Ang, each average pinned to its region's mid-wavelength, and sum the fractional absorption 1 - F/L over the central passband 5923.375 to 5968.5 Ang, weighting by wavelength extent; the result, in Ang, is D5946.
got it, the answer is 1.5 Ang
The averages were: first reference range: 43.7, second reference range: 42.6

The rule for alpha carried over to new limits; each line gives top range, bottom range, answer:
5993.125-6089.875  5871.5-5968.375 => 1.04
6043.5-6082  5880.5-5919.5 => 1.08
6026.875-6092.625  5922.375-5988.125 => 1.04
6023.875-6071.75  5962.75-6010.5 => 1.02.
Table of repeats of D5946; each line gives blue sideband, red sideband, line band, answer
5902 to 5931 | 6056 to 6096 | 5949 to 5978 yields 1.9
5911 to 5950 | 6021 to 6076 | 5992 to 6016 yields 0.7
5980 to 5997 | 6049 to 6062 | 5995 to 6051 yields 2.5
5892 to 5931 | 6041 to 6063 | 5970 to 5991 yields 0.2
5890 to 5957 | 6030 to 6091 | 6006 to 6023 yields 0.7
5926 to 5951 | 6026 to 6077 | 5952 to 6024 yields 2.1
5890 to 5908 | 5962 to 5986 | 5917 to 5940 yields -0.6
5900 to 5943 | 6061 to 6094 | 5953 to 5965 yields 0.8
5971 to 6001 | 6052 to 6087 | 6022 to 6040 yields 0.6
